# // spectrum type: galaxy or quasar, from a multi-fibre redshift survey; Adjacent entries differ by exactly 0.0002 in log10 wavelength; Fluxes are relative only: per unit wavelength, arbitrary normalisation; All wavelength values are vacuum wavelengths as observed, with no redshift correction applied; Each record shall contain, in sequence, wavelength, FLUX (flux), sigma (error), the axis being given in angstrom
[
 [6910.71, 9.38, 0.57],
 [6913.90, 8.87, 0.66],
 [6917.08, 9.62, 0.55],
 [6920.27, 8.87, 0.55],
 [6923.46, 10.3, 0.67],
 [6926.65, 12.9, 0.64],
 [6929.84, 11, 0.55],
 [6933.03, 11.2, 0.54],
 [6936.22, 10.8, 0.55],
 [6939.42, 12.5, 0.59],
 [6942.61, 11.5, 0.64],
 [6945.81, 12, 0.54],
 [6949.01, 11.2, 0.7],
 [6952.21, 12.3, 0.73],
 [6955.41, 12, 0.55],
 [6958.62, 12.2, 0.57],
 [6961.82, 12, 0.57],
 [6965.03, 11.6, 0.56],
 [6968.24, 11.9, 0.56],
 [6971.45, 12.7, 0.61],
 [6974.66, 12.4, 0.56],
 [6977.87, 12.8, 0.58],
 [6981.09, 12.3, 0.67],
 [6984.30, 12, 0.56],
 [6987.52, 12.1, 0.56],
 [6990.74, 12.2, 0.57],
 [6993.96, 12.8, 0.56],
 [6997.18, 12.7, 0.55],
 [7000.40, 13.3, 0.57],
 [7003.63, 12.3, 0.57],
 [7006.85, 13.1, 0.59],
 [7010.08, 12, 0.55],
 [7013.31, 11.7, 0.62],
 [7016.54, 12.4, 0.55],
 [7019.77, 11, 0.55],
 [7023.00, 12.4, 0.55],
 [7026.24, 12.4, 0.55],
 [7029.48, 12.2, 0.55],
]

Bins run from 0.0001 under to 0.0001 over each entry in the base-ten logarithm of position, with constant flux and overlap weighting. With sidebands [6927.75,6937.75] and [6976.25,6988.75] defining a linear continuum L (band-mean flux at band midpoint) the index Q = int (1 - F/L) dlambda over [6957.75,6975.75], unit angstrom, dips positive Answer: -0.3 angstrom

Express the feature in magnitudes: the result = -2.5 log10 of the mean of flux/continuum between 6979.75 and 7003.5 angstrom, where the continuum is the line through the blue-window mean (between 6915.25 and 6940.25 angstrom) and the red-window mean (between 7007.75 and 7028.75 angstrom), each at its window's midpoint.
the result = -0.072 mag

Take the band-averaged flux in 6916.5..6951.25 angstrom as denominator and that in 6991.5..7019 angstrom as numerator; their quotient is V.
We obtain 1.12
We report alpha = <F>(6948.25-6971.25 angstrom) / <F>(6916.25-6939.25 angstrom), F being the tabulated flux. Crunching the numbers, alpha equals 1.1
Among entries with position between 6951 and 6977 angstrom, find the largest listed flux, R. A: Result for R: 12.7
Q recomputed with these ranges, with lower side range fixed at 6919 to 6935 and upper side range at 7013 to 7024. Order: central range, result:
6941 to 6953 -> -0.65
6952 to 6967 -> -1.00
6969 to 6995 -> -2.05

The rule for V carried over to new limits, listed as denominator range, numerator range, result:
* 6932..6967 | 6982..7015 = 1.06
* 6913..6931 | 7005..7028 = 1.18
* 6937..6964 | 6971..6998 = 1.04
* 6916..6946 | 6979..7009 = 1.13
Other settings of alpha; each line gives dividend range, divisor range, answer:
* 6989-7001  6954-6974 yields 1.05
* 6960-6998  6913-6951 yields 1.12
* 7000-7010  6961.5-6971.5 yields 1.06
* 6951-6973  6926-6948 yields 1.04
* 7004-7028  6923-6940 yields 1.06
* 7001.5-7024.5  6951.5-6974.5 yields 1.00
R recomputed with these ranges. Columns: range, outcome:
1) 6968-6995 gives 12.8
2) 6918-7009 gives 13.3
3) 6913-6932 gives 12.9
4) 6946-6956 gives 12.3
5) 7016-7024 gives 12.4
